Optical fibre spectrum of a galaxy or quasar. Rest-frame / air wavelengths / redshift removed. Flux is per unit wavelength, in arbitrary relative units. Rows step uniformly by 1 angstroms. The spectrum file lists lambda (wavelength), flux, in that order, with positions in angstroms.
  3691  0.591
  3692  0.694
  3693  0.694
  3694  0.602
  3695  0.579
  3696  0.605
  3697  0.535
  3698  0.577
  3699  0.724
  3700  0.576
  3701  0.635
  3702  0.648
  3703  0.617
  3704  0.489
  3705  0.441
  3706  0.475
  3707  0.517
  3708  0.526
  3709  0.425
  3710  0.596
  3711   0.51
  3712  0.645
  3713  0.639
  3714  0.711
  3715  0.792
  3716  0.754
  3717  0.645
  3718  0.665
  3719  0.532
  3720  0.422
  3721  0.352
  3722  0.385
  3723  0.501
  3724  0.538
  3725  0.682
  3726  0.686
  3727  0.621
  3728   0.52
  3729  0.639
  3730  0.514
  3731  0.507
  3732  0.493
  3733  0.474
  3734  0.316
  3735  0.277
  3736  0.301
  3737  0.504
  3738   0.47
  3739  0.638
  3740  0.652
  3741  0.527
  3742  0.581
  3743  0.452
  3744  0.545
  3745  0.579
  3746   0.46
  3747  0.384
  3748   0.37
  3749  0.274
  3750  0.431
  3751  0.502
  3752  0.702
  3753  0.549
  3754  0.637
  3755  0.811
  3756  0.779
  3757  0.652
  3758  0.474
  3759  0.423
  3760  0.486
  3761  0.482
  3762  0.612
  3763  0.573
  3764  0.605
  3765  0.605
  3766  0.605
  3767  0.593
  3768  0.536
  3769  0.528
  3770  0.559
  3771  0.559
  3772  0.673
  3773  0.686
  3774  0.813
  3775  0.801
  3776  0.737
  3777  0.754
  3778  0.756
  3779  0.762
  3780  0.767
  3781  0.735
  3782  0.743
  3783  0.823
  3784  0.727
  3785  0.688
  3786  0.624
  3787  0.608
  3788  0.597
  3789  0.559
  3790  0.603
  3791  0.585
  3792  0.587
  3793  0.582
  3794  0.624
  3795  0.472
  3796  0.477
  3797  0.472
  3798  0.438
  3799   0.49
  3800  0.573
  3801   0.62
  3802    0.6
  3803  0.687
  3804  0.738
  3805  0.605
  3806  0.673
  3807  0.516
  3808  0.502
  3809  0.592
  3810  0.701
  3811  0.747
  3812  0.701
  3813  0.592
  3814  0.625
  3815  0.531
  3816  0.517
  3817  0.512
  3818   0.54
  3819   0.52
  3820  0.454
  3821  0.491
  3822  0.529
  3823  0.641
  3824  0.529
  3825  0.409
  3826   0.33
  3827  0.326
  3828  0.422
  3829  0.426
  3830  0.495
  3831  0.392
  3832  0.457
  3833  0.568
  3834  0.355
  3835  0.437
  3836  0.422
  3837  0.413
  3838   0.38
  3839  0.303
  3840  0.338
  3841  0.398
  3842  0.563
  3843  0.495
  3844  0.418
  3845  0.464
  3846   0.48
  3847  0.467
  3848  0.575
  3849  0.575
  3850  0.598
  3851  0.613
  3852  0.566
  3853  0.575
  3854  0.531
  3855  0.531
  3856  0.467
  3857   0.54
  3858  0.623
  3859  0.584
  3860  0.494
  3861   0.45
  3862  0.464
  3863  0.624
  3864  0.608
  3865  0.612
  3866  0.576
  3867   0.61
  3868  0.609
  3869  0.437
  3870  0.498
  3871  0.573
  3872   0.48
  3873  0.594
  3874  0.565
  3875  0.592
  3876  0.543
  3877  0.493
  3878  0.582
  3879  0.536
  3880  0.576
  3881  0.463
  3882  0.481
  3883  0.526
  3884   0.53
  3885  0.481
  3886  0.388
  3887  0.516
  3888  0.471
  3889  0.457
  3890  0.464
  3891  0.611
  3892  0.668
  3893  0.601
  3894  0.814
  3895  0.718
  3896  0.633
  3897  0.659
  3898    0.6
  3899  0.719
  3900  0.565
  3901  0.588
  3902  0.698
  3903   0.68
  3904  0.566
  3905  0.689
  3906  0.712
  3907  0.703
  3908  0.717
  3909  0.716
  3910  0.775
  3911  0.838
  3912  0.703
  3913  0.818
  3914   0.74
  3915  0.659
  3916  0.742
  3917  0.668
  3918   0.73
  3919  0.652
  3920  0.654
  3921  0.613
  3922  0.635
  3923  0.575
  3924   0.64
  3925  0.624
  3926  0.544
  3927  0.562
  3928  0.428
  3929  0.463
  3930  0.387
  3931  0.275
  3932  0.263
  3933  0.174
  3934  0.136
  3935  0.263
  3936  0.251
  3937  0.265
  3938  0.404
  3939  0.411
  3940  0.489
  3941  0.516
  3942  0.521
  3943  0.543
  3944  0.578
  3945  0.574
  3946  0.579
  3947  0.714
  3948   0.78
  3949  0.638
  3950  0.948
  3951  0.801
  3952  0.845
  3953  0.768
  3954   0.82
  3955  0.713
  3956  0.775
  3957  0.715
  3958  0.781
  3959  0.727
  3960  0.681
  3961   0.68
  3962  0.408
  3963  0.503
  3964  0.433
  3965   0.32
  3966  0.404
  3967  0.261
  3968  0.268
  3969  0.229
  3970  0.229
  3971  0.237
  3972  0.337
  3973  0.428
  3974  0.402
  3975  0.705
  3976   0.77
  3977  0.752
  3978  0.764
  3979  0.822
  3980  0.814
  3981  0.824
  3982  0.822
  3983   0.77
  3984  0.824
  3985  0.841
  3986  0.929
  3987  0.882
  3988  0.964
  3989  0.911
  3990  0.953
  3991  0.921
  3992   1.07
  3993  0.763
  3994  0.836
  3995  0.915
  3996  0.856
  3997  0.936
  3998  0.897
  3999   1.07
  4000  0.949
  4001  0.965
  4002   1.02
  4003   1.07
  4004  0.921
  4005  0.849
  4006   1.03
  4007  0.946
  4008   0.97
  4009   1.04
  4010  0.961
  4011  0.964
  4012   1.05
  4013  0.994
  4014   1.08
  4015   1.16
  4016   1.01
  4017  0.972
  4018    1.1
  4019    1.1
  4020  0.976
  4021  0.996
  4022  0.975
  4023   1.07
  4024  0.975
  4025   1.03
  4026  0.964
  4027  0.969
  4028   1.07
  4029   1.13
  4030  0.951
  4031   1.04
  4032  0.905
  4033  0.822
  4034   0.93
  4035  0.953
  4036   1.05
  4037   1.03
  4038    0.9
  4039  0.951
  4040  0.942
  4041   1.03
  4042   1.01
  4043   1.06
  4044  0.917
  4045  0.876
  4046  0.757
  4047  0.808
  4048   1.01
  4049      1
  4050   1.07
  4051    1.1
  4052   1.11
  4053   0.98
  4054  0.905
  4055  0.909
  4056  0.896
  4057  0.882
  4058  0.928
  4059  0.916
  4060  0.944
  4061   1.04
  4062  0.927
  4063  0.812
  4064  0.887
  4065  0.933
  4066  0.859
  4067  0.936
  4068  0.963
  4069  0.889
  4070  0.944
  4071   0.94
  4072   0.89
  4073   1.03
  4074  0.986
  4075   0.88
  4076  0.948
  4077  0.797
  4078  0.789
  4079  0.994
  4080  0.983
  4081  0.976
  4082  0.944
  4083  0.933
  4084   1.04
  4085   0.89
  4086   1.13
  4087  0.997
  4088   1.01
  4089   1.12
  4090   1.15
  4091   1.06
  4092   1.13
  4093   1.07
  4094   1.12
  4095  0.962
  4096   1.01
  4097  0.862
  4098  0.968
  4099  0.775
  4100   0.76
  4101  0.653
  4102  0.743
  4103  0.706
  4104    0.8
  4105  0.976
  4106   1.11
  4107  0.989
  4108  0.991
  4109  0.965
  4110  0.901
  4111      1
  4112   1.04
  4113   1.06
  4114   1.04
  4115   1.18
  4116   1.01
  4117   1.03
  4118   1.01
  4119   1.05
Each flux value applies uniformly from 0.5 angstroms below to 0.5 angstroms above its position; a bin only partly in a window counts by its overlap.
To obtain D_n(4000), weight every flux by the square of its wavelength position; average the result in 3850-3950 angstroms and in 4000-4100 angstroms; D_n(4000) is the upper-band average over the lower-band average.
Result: 1.86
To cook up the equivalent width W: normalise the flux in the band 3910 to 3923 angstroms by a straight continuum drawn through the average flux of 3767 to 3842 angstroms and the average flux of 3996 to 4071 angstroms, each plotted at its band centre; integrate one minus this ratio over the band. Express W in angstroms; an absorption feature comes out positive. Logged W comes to 1.1 angstroms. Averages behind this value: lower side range 0.567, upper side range 0.972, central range 0.702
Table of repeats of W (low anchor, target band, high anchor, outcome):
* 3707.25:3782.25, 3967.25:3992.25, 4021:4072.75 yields 5.3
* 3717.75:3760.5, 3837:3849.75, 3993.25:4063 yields 4.2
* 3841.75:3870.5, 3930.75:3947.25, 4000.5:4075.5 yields 7.4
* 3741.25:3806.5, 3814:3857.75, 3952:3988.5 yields 9.2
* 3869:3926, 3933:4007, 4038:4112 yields 7.6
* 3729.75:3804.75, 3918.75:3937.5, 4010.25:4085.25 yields 8.4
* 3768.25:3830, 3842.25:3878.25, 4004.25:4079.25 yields 7.7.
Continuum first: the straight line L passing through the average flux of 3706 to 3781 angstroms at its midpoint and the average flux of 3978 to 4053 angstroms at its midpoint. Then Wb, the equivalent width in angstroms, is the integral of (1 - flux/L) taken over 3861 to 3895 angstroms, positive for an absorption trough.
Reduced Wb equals 9.6 angstroms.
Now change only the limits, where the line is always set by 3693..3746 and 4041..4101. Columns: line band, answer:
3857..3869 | 2.58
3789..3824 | 4.14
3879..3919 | 6.68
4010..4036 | -3.14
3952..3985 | 9.31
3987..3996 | -0.50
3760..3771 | 0.70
